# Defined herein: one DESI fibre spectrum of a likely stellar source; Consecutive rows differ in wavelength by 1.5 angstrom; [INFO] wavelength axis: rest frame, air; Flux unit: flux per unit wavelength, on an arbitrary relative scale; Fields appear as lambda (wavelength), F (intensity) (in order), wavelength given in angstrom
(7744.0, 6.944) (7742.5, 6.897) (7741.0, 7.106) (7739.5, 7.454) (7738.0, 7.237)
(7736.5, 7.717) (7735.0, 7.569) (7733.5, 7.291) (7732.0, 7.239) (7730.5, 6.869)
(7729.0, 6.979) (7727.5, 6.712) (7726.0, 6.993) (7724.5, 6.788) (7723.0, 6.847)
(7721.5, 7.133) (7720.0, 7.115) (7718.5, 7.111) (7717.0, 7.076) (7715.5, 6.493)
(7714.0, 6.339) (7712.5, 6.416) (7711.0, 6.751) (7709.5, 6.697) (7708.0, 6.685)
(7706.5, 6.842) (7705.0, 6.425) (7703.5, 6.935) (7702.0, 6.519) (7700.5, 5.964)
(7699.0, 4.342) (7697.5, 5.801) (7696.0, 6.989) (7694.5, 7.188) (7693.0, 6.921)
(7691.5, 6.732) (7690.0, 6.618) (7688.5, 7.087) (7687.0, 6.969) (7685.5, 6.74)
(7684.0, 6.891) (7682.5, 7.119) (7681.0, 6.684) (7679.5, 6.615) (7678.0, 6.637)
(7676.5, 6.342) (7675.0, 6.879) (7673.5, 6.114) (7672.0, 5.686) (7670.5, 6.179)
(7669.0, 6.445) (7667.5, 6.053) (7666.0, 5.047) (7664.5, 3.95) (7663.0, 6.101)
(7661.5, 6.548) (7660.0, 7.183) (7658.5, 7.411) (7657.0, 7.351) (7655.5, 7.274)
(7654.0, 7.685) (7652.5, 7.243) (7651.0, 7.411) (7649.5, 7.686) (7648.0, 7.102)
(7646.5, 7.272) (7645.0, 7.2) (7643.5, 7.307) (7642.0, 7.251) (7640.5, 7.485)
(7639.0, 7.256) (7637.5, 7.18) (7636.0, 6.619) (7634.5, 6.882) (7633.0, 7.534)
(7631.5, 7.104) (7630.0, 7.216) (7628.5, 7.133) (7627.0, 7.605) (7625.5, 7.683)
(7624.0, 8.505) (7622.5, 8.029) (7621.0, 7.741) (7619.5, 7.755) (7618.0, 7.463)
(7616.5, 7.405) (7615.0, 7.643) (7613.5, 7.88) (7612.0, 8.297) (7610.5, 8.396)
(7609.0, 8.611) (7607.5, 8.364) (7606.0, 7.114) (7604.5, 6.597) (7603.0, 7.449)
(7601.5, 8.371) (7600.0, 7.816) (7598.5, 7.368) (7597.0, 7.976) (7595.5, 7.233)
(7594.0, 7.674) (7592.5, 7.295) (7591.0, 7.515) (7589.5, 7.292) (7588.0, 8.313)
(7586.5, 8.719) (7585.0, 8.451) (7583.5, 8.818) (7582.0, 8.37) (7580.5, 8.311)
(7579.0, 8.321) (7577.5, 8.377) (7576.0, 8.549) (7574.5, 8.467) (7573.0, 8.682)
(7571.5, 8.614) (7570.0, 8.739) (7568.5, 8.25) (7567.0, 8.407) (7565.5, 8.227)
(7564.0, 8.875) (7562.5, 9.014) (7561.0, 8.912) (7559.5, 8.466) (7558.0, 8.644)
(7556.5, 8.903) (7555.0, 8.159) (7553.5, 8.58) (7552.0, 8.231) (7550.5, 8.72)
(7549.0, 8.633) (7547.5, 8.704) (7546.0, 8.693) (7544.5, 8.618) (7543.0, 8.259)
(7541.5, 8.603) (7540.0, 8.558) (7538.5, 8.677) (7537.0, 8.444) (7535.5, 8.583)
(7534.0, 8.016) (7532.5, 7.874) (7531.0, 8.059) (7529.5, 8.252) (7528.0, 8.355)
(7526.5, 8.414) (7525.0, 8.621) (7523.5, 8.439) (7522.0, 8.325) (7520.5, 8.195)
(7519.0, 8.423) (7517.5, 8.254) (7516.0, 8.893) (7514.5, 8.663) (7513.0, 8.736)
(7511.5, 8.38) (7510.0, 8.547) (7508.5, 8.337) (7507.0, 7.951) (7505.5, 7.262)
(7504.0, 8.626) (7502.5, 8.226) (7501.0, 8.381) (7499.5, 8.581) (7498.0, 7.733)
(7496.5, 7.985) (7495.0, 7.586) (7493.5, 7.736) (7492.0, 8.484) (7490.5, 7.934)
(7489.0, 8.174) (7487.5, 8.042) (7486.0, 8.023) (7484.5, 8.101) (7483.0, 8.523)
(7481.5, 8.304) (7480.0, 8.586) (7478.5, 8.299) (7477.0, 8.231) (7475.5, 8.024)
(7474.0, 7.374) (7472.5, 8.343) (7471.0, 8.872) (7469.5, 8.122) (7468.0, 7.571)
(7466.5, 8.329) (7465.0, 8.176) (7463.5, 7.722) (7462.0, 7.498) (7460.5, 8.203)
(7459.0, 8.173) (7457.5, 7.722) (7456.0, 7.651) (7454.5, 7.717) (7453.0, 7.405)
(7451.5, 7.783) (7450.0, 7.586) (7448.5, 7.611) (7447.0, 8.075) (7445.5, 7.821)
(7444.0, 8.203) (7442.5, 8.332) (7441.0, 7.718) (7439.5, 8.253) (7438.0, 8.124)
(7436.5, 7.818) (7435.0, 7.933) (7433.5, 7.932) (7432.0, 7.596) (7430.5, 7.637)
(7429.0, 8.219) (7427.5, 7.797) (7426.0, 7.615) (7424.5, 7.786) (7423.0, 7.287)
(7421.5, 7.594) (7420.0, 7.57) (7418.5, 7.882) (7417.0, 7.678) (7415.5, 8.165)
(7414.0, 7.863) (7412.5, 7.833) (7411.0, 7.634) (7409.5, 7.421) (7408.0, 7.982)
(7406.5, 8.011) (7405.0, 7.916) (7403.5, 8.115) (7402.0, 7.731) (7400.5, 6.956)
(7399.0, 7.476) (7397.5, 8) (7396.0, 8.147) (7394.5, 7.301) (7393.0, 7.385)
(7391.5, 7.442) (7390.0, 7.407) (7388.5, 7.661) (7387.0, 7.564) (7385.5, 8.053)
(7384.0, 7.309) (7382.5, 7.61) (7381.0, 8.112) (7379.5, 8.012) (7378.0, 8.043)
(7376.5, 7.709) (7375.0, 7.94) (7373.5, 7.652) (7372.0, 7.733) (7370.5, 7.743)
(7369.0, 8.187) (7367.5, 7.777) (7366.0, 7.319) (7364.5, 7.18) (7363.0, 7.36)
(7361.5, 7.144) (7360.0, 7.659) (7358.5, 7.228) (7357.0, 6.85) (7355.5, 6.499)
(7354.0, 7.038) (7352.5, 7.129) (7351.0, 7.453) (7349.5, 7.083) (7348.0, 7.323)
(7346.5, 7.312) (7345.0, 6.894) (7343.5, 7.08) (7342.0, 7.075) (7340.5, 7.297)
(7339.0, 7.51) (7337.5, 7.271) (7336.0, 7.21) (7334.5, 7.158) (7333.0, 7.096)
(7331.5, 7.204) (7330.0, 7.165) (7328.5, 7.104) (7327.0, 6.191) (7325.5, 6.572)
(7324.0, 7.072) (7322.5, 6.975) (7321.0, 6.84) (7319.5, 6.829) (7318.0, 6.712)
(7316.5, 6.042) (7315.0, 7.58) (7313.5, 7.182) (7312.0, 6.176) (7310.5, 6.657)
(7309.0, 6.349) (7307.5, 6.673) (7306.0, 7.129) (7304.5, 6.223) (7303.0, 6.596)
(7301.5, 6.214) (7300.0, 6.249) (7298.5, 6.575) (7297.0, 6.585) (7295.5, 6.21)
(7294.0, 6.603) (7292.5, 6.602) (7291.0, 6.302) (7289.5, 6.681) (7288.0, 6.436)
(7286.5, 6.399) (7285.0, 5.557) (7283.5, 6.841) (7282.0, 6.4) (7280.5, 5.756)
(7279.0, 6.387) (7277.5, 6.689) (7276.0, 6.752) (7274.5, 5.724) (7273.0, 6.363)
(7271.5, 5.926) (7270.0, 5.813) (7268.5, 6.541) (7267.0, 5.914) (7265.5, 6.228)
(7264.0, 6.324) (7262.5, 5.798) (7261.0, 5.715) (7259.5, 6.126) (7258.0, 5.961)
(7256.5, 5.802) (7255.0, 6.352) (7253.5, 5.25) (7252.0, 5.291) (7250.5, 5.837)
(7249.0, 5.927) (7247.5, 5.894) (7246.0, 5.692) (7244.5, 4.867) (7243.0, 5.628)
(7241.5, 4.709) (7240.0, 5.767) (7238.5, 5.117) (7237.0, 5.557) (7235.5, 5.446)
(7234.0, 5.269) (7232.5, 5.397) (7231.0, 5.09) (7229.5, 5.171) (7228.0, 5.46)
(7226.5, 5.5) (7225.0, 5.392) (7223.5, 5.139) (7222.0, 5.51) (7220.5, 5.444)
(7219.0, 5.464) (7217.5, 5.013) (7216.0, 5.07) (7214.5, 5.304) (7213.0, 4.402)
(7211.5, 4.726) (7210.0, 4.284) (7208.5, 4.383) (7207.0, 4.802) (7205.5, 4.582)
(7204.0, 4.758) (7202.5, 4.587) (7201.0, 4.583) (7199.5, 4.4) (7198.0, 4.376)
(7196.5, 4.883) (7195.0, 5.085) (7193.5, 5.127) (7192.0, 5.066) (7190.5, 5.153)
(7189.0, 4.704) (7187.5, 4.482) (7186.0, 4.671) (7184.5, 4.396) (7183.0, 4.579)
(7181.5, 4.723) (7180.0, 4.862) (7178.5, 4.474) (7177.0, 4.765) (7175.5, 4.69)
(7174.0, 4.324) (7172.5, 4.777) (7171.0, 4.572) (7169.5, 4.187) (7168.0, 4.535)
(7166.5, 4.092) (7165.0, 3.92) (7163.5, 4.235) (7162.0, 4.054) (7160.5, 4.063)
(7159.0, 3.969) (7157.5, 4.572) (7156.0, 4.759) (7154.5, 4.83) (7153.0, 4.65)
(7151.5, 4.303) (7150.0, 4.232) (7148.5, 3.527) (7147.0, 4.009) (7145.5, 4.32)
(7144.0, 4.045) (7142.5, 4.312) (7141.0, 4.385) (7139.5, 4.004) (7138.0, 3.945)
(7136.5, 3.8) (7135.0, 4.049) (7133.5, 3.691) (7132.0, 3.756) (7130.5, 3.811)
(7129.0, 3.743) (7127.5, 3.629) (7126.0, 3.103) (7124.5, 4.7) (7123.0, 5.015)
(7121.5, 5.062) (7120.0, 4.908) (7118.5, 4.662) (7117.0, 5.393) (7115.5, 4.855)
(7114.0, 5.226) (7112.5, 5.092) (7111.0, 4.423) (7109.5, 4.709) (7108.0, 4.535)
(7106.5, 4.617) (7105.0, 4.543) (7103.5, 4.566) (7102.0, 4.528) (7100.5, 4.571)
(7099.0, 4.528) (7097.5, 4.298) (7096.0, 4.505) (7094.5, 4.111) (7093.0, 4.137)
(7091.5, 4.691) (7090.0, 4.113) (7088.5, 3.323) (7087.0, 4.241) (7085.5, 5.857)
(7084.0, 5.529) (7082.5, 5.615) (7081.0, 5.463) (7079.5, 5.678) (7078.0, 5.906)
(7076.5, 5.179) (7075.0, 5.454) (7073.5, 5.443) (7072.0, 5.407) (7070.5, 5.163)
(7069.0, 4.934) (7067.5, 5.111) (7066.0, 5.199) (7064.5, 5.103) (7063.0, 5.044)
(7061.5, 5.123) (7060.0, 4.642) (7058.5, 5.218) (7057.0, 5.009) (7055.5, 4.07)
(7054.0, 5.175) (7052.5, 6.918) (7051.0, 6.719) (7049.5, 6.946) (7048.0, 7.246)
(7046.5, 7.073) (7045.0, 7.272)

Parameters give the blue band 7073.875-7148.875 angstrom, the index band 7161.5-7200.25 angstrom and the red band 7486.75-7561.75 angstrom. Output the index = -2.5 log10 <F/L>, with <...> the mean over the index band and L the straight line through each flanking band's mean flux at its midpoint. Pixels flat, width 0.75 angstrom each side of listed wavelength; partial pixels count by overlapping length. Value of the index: 0.13 mag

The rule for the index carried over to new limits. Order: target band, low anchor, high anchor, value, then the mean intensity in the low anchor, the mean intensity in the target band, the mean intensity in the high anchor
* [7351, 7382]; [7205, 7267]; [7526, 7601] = -0.15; 5.39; 7.51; 8.34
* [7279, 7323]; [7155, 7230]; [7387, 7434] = -0.05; 4.72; 6.53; 7.71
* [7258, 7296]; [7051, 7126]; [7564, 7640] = -0.04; 4.93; 6.24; 7.88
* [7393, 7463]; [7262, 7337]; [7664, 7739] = -0.19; 6.54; 7.79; 6.63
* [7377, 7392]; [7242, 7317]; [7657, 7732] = -0.22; 6.21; 7.73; 6.57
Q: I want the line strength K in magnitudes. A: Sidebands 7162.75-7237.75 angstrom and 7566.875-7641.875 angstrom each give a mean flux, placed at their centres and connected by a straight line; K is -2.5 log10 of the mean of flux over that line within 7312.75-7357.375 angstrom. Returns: -0.202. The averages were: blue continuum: 4.83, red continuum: 7.85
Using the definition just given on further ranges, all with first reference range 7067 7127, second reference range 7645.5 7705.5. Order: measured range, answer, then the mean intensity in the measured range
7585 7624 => -0.217 mag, 7.8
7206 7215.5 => 0.114 mag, 4.66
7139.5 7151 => 0.205 mag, 4.12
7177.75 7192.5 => 0.087 mag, 4.7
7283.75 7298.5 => -0.180 mag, 6.4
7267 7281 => -0.158 mag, 6.21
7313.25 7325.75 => -0.239 mag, 6.87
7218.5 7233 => -0.027 mag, 5.35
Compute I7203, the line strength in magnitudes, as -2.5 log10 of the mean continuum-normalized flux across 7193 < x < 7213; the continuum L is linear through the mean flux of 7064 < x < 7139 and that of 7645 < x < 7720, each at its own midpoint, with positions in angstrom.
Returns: 0.08 mag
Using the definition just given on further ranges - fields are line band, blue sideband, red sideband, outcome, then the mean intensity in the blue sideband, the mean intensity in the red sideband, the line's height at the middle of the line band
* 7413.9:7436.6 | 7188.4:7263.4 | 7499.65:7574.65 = -0.07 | 5.22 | 8.46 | 7.29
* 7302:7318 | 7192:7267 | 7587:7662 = -0.16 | 5.28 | 7.52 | 5.74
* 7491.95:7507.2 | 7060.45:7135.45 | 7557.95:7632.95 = -0.09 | 4.73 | 8.03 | 7.39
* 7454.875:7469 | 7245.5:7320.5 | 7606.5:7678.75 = -0.18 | 6.28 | 7.15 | 6.71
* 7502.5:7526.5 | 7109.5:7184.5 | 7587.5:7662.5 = -0.23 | 4.36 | 7.51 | 6.78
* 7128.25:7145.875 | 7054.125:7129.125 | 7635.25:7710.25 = 0.24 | 4.81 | 6.69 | 4.96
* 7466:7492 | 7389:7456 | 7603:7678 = -0.08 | 7.77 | 7.15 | 7.6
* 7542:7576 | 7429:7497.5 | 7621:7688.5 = -0.15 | 7.99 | 6.93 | 7.46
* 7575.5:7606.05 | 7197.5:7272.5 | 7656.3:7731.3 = -0.25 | 5.36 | 6.57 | 6.29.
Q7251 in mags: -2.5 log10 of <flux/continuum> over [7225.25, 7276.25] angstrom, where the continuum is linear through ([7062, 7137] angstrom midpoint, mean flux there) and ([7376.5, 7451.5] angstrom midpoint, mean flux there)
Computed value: 0.09 mag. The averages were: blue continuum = 4.7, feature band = 5.7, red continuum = 7.78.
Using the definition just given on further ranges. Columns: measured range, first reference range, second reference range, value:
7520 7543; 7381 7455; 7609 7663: -0.104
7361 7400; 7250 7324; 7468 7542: -0.073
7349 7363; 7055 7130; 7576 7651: -0.141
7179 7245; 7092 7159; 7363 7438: 0.095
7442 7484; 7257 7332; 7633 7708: -0.215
